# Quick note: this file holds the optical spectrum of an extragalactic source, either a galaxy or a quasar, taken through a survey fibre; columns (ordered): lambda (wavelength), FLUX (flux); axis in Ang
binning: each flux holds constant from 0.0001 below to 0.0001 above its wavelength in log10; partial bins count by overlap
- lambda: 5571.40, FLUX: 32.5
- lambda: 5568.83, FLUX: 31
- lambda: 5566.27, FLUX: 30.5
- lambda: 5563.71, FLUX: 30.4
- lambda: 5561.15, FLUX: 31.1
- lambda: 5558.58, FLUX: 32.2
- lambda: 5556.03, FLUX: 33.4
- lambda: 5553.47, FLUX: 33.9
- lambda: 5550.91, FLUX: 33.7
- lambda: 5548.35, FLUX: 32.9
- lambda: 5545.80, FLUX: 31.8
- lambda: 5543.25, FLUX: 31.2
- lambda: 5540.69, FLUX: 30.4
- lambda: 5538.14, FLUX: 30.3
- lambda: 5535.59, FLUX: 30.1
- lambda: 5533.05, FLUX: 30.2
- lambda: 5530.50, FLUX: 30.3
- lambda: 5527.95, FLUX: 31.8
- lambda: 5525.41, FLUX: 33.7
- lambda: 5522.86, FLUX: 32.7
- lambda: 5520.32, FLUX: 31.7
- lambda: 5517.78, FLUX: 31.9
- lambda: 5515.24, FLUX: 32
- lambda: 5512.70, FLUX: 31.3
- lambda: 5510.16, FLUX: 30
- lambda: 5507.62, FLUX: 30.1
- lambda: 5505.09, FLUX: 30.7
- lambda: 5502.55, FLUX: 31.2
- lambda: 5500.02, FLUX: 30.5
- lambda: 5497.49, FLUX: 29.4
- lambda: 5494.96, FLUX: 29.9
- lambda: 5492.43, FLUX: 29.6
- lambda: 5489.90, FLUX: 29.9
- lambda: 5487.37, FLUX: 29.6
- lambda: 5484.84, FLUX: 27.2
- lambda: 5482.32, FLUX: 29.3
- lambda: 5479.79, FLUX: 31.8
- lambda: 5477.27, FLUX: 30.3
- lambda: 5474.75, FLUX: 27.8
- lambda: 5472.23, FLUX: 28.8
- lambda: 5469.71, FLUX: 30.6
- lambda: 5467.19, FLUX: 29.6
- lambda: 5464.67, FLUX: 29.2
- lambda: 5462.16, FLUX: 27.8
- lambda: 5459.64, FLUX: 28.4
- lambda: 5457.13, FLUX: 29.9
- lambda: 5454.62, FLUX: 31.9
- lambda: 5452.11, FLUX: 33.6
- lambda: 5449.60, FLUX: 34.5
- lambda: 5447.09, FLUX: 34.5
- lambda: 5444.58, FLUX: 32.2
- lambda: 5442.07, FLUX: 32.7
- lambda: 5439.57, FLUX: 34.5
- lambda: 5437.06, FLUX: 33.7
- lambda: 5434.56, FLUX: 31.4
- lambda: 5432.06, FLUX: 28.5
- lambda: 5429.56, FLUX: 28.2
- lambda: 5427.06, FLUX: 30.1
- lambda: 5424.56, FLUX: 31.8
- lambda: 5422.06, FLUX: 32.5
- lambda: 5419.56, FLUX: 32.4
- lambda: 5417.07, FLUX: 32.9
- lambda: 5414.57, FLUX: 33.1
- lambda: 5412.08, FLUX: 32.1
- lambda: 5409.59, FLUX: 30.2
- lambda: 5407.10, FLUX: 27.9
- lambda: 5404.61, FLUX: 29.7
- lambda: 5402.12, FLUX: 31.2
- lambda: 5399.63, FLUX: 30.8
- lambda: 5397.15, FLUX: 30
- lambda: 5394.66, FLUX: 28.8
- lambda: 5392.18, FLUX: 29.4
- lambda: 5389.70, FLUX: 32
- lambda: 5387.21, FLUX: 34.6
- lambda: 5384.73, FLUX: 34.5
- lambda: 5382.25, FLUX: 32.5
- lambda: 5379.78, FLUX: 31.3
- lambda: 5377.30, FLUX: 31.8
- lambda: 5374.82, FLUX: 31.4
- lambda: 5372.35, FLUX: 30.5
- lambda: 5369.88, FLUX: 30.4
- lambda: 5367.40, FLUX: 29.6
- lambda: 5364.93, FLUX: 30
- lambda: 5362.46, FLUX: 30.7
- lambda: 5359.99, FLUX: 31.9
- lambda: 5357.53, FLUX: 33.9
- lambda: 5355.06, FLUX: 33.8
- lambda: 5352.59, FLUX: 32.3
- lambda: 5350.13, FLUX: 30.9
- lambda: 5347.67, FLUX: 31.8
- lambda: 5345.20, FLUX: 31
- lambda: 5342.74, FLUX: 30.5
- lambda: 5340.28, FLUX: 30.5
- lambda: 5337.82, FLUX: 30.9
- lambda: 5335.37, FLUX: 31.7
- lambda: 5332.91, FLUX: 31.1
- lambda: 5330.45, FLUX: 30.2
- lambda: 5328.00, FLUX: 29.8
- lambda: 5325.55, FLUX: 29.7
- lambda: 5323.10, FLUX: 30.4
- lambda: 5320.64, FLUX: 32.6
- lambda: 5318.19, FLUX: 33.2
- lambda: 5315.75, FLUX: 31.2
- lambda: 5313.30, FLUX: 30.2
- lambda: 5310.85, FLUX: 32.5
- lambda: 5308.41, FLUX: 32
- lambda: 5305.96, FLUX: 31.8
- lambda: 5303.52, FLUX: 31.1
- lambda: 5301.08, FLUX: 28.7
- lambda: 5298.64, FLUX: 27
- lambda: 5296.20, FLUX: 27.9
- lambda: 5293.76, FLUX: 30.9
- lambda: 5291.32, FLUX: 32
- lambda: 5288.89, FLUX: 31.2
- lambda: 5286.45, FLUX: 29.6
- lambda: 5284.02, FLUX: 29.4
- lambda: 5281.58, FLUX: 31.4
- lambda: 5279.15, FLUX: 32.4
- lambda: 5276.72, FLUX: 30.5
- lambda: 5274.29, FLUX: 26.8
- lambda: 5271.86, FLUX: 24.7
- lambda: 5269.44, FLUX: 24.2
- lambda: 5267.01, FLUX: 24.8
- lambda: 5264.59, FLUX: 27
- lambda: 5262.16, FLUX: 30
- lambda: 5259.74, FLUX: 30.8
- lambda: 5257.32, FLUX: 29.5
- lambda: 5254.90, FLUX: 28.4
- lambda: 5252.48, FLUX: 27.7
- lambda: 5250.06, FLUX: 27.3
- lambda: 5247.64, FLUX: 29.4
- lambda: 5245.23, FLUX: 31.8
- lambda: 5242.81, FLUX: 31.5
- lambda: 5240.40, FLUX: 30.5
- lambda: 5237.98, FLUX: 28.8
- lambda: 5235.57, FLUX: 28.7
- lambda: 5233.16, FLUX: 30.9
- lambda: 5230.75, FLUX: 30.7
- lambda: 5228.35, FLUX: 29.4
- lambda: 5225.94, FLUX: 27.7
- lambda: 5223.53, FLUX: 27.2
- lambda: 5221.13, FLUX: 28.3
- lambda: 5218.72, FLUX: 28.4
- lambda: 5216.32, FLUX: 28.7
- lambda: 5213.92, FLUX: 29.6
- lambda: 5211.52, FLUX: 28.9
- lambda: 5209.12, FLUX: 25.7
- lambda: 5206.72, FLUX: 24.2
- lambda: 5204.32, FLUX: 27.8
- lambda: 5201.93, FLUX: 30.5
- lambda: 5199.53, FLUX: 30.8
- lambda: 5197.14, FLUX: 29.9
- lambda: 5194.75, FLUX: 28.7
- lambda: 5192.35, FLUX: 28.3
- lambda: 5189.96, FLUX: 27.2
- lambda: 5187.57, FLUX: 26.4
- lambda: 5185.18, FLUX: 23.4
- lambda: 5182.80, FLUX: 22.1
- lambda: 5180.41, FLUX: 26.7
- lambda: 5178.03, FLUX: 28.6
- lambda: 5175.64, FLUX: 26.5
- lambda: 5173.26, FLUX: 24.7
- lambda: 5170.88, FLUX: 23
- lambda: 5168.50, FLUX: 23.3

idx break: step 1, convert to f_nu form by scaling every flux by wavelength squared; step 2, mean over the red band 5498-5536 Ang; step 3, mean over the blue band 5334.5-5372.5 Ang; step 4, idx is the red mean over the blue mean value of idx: 1.06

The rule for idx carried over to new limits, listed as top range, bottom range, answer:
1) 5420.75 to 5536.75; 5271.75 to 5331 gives 1.08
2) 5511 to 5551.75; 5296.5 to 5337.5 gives 1.11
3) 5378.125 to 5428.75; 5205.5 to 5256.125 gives 1.16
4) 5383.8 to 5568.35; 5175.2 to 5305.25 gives 1.19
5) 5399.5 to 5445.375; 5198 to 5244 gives 1.17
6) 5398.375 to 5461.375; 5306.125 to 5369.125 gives 1.04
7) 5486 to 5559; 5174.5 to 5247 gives 1.24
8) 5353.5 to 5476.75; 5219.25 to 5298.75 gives 1.14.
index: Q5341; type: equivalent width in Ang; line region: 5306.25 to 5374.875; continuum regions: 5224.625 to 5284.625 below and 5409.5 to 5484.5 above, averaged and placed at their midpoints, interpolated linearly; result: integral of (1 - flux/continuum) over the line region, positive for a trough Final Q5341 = -3.0 Ang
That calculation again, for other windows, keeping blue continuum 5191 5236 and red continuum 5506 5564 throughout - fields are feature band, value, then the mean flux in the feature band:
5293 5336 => -1.5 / 30.6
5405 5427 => -0.7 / 31.5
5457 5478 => 1.3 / 29.1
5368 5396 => -1.2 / 31.5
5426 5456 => -1.4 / 32.2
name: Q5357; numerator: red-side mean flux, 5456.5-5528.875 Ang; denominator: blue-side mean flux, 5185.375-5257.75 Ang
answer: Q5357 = 1.05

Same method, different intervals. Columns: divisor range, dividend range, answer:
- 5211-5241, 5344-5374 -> 1.08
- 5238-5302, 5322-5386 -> 1.08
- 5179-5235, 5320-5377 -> 1.11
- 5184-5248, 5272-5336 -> 1.06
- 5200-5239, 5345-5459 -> 1.11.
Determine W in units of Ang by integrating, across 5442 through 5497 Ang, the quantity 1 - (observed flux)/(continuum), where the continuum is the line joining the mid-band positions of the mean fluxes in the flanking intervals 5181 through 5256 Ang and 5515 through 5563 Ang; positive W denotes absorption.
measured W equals 1.3 Ang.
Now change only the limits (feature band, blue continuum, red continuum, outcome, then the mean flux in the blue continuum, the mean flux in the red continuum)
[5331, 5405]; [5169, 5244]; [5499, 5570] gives -4.3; 27.8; 31.5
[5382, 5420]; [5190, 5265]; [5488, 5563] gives -1.3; 28.9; 31.3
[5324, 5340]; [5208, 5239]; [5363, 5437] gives -0.2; 28.7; 31.1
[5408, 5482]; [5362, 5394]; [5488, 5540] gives -0.1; 31.4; 30.8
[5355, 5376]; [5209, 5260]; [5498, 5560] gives -0.7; 29.1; 31.6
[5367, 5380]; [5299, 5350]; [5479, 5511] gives -0.1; 31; 29.9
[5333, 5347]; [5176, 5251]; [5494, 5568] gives -0.7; 28.3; 31.4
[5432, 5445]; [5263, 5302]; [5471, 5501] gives -1.4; 28.7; 29.5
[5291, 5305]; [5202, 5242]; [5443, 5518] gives -0.2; 28.6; 30.4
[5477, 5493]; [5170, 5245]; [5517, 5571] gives 0.7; 27.9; 31.7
